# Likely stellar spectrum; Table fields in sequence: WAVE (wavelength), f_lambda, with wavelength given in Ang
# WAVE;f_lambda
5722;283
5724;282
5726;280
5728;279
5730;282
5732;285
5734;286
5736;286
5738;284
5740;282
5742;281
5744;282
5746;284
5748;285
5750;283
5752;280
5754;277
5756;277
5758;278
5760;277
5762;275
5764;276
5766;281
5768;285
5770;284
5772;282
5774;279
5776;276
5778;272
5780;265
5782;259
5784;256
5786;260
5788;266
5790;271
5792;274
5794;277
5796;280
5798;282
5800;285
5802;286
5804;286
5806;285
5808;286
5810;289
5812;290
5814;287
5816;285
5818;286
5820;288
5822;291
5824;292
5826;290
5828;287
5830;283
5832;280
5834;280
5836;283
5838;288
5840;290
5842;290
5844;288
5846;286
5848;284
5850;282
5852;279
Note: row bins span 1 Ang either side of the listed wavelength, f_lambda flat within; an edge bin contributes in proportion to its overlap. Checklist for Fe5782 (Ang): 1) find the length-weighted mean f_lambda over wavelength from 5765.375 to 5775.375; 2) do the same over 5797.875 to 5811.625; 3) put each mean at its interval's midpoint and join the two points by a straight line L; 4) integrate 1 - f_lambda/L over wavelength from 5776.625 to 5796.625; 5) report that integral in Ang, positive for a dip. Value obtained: 1.1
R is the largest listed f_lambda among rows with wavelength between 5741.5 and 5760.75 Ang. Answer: 285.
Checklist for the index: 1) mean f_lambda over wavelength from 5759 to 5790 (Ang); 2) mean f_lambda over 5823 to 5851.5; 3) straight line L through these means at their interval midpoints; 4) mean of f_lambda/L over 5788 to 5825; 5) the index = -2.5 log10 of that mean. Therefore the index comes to -0.017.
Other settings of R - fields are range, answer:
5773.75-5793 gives 279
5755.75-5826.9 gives 292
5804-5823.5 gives 291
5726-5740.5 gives 286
